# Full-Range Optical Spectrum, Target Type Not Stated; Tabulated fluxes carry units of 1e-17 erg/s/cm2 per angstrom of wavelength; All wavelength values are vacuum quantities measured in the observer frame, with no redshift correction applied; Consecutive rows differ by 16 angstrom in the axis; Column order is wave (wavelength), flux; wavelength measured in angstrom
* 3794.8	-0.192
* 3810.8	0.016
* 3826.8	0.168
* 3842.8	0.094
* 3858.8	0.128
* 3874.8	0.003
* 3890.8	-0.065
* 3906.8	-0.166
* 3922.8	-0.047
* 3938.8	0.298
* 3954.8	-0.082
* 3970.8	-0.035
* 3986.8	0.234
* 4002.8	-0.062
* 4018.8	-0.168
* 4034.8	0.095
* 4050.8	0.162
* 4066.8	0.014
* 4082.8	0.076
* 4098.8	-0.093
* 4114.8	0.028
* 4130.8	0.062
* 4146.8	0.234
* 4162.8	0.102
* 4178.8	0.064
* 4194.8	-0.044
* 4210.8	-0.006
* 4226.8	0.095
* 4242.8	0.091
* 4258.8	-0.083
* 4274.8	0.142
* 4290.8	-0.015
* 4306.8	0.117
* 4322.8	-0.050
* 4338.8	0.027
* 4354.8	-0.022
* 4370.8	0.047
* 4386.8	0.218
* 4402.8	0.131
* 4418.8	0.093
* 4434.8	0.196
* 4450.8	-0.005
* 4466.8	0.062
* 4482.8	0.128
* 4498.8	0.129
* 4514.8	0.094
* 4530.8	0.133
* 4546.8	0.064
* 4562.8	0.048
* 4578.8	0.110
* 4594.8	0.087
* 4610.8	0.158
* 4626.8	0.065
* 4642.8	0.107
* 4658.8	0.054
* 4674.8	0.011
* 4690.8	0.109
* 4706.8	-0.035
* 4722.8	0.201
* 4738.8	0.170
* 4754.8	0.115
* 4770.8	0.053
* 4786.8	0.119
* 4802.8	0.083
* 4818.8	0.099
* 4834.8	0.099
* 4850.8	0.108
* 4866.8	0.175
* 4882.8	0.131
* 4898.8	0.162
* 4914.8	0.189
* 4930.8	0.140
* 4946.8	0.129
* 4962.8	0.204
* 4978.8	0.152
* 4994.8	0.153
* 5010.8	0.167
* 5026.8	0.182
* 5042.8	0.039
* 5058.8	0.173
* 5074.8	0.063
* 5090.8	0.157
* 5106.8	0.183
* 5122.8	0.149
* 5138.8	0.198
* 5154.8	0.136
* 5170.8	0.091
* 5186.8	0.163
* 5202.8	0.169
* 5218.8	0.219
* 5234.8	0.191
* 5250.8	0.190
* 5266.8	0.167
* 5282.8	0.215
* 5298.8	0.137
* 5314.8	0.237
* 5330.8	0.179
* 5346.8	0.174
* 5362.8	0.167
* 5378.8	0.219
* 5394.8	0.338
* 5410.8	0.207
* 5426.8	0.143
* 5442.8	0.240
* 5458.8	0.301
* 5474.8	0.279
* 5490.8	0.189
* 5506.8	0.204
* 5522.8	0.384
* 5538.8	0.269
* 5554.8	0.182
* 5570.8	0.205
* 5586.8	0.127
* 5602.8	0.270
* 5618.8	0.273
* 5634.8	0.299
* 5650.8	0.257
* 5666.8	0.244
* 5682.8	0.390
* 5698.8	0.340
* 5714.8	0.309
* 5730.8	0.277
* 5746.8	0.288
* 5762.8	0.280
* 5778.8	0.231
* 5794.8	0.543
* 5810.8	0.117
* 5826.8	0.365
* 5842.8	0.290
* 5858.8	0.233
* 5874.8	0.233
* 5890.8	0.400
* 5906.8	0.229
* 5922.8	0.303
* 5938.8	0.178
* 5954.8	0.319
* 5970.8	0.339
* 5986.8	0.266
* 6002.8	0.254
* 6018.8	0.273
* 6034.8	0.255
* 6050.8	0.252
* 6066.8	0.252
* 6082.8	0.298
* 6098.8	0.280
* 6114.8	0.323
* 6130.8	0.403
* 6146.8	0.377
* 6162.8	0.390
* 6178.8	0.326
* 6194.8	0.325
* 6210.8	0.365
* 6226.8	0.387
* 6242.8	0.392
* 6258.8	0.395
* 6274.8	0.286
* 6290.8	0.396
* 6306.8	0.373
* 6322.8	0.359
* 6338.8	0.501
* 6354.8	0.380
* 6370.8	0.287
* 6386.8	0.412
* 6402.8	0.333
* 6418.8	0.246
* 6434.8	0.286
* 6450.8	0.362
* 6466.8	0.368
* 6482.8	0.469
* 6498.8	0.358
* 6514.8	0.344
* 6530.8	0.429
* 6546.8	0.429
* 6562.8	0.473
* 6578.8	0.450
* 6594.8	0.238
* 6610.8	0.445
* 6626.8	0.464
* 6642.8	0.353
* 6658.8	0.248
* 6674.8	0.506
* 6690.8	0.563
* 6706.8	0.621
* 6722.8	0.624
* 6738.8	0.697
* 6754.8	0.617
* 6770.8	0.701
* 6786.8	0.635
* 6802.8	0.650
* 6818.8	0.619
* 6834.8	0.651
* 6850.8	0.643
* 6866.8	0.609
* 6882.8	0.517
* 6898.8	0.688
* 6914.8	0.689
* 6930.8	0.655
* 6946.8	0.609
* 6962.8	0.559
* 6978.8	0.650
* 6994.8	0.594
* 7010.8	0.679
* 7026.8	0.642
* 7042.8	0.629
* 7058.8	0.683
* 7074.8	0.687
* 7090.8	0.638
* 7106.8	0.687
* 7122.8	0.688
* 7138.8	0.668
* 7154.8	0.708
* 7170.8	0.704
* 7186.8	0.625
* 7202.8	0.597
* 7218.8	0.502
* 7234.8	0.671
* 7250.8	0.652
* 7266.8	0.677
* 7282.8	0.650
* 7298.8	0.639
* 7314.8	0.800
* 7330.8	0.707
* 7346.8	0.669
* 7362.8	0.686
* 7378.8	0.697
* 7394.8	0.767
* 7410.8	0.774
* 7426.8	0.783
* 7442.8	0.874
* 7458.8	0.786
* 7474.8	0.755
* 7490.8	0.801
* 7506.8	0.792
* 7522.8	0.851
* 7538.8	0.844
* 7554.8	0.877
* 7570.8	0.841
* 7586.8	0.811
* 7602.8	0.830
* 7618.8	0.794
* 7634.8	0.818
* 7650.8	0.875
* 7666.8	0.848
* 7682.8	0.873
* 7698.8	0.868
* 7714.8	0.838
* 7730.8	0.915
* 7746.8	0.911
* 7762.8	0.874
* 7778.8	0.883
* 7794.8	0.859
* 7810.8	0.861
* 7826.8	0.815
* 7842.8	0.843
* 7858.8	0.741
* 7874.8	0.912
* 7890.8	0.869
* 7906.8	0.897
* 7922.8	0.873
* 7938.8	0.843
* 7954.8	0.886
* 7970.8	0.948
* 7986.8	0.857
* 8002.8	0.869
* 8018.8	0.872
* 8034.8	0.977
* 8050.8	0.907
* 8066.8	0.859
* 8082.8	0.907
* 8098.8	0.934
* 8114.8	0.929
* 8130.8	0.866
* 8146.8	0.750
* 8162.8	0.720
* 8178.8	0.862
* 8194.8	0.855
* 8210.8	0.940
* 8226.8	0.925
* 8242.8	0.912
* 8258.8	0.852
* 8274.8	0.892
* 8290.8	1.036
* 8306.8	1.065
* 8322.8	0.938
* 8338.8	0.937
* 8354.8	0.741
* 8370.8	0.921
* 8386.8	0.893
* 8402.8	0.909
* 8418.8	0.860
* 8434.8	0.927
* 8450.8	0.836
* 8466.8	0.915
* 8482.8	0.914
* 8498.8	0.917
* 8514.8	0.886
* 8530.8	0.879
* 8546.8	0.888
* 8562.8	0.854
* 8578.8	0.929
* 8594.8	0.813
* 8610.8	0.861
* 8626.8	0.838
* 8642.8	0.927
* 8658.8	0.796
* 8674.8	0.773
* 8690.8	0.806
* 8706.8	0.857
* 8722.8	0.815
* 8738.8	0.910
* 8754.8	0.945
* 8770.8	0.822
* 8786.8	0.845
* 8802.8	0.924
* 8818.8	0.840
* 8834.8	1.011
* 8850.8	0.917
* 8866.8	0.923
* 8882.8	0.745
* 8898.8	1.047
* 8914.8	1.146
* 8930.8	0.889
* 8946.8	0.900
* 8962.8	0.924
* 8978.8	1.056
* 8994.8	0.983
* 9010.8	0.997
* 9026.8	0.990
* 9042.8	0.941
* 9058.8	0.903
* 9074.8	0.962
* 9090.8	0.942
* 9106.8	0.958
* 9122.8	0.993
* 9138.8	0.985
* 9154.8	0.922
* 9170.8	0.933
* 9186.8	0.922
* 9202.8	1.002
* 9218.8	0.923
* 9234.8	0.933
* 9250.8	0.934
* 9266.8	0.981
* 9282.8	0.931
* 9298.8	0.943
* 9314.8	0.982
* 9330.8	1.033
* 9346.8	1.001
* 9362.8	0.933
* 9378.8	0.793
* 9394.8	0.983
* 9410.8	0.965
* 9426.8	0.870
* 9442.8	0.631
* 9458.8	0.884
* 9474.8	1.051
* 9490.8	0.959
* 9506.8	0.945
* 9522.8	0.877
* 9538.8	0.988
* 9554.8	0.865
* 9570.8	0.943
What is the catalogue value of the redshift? 0.676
